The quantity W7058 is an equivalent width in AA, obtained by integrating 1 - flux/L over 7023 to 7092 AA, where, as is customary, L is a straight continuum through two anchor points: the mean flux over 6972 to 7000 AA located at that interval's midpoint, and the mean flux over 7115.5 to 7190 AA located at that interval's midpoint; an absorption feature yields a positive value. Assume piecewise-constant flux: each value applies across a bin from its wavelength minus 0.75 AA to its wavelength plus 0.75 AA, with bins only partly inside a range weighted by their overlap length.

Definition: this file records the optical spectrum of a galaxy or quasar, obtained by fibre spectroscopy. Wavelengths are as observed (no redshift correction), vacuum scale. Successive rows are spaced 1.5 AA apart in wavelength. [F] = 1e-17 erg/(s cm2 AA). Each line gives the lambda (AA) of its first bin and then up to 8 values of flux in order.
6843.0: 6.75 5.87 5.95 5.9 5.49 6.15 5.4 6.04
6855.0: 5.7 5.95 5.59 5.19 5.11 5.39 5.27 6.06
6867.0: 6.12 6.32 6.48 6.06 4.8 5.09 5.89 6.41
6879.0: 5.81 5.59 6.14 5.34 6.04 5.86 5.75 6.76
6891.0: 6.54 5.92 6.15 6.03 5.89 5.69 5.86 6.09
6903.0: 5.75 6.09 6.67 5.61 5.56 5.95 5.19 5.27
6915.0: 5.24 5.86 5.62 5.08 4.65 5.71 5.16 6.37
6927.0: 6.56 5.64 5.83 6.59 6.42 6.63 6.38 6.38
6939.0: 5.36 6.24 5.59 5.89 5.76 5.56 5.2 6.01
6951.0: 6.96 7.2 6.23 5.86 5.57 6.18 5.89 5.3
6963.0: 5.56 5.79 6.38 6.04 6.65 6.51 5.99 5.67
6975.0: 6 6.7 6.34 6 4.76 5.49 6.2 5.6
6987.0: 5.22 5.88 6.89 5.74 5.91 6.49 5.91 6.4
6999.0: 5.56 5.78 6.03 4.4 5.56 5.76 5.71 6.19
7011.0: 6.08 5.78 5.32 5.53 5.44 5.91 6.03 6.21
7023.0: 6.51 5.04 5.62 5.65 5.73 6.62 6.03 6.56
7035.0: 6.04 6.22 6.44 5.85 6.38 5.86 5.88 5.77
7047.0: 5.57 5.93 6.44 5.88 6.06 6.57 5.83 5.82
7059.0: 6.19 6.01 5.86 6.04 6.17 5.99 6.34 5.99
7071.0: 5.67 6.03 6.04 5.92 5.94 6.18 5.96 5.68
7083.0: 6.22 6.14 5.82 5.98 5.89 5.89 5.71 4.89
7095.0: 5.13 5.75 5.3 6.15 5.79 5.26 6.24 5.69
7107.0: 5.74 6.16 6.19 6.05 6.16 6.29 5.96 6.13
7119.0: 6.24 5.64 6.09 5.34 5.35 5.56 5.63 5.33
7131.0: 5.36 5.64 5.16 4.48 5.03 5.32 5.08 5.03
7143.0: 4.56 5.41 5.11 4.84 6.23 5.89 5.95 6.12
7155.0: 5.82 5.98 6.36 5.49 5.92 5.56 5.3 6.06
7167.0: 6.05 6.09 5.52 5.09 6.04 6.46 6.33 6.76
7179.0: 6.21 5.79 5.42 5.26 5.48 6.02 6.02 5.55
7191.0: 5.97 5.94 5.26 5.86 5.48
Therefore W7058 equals -2.2 AA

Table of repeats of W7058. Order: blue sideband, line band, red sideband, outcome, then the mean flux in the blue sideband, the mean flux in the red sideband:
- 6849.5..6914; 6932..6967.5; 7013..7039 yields -0.86 AA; 5.83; 5.93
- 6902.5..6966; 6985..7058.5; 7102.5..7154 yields -2.04 AA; 5.87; 5.61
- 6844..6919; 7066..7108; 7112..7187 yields -0.92 AA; 5.81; 5.68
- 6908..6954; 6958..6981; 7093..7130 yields -0.69 AA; 5.87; 5.77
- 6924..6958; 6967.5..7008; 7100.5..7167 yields 0.52 AA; 6.08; 5.65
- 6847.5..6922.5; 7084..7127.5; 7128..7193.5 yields -1.04 AA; 5.77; 5.65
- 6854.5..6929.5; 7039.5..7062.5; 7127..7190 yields -1.24 AA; 5.78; 5.64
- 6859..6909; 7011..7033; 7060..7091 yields 0.45 AA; 5.87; 5.99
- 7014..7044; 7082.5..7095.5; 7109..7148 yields -0.12 AA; 5.96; 5.51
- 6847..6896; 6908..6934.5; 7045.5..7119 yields 0.62 AA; 5.83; 5.93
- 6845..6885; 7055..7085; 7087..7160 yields -1.82 AA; 5.75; 5.64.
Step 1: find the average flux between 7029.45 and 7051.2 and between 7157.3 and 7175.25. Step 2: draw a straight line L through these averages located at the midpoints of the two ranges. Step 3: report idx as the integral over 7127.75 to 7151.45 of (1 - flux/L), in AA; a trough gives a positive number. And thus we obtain 2.5 AA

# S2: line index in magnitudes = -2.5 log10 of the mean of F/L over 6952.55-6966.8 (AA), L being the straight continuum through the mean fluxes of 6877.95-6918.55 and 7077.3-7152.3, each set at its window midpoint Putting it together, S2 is -0.02 mag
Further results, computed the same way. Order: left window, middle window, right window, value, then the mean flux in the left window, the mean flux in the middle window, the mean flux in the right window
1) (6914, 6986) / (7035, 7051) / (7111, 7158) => -0.05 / 5.93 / 6.03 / 5.58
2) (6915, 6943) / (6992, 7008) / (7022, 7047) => 0.03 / 5.88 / 5.78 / 6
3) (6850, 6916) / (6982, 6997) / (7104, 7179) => -0.03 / 5.81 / 5.95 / 5.72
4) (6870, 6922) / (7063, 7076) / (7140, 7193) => -0.05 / 5.78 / 6.02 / 5.75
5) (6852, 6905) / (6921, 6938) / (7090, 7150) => -0.05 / 5.84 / 6.08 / 5.57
